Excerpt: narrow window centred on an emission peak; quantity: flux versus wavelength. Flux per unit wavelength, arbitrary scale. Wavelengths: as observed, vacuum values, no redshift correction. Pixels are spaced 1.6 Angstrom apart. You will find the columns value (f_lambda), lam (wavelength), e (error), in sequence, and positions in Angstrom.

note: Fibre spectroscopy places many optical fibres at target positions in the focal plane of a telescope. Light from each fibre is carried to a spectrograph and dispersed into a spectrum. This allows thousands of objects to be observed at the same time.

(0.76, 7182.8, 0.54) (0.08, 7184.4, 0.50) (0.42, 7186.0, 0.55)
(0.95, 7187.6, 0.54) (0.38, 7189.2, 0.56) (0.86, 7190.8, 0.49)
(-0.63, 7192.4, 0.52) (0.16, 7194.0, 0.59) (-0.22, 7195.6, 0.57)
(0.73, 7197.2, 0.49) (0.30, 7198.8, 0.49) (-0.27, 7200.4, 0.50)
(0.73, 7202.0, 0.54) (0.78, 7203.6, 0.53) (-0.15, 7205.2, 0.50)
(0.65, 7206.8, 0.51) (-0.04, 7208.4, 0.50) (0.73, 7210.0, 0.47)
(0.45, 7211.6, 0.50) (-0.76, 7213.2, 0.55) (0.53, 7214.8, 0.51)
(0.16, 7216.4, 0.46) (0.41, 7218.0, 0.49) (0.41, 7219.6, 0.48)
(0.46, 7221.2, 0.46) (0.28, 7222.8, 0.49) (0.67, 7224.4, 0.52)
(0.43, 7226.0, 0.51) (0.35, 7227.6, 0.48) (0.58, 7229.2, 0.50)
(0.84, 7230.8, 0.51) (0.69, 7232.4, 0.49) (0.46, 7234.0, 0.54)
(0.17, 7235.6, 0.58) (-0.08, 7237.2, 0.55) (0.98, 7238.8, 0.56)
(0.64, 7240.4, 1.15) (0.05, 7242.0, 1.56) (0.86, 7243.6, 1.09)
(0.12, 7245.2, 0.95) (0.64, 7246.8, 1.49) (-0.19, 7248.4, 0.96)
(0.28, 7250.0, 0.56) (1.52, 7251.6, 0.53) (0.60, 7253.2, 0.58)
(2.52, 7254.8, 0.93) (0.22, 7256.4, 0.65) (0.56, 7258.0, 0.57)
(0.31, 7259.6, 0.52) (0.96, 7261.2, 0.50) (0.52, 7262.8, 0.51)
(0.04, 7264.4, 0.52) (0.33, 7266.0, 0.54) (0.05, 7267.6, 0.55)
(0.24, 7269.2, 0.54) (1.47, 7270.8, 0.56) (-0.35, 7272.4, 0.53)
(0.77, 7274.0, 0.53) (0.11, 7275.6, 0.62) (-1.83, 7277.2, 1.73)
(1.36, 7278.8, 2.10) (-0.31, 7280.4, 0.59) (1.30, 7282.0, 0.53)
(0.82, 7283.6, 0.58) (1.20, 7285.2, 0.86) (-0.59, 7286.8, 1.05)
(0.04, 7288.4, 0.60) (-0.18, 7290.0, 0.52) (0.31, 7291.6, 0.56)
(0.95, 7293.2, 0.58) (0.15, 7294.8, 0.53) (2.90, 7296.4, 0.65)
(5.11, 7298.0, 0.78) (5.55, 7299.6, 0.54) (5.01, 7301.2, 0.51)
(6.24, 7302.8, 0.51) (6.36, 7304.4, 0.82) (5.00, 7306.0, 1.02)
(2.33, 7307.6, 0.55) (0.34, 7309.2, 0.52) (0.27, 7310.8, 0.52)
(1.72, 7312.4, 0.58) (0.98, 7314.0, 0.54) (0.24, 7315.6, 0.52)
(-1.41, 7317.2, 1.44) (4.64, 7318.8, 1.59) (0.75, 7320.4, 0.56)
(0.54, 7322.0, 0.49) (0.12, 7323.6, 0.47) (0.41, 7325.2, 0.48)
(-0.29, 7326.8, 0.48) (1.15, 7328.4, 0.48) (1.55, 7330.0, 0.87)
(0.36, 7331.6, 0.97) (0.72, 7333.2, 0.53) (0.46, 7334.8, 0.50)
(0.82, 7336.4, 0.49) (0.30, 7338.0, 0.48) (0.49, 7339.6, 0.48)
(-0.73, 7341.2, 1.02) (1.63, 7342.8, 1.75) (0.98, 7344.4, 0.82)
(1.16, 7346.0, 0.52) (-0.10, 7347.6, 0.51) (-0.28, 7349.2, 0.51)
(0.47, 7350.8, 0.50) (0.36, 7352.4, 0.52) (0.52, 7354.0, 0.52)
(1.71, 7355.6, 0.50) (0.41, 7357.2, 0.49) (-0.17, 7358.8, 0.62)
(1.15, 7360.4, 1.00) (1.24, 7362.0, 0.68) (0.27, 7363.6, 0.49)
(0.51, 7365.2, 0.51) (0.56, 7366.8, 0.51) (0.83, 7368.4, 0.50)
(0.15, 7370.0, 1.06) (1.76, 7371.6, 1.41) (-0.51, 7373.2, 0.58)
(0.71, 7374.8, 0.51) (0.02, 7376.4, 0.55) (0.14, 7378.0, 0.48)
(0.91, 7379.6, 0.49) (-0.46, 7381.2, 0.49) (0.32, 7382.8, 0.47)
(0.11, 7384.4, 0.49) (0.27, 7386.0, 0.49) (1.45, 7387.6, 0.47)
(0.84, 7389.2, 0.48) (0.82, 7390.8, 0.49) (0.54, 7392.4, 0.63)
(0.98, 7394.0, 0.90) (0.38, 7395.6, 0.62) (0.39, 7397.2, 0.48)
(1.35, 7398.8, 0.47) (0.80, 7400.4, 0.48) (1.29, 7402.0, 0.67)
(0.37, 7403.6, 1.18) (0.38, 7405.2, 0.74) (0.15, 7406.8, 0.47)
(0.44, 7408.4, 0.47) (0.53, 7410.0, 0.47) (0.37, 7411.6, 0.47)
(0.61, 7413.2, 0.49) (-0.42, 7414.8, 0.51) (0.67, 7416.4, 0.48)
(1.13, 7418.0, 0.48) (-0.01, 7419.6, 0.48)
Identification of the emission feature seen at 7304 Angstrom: [O II]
